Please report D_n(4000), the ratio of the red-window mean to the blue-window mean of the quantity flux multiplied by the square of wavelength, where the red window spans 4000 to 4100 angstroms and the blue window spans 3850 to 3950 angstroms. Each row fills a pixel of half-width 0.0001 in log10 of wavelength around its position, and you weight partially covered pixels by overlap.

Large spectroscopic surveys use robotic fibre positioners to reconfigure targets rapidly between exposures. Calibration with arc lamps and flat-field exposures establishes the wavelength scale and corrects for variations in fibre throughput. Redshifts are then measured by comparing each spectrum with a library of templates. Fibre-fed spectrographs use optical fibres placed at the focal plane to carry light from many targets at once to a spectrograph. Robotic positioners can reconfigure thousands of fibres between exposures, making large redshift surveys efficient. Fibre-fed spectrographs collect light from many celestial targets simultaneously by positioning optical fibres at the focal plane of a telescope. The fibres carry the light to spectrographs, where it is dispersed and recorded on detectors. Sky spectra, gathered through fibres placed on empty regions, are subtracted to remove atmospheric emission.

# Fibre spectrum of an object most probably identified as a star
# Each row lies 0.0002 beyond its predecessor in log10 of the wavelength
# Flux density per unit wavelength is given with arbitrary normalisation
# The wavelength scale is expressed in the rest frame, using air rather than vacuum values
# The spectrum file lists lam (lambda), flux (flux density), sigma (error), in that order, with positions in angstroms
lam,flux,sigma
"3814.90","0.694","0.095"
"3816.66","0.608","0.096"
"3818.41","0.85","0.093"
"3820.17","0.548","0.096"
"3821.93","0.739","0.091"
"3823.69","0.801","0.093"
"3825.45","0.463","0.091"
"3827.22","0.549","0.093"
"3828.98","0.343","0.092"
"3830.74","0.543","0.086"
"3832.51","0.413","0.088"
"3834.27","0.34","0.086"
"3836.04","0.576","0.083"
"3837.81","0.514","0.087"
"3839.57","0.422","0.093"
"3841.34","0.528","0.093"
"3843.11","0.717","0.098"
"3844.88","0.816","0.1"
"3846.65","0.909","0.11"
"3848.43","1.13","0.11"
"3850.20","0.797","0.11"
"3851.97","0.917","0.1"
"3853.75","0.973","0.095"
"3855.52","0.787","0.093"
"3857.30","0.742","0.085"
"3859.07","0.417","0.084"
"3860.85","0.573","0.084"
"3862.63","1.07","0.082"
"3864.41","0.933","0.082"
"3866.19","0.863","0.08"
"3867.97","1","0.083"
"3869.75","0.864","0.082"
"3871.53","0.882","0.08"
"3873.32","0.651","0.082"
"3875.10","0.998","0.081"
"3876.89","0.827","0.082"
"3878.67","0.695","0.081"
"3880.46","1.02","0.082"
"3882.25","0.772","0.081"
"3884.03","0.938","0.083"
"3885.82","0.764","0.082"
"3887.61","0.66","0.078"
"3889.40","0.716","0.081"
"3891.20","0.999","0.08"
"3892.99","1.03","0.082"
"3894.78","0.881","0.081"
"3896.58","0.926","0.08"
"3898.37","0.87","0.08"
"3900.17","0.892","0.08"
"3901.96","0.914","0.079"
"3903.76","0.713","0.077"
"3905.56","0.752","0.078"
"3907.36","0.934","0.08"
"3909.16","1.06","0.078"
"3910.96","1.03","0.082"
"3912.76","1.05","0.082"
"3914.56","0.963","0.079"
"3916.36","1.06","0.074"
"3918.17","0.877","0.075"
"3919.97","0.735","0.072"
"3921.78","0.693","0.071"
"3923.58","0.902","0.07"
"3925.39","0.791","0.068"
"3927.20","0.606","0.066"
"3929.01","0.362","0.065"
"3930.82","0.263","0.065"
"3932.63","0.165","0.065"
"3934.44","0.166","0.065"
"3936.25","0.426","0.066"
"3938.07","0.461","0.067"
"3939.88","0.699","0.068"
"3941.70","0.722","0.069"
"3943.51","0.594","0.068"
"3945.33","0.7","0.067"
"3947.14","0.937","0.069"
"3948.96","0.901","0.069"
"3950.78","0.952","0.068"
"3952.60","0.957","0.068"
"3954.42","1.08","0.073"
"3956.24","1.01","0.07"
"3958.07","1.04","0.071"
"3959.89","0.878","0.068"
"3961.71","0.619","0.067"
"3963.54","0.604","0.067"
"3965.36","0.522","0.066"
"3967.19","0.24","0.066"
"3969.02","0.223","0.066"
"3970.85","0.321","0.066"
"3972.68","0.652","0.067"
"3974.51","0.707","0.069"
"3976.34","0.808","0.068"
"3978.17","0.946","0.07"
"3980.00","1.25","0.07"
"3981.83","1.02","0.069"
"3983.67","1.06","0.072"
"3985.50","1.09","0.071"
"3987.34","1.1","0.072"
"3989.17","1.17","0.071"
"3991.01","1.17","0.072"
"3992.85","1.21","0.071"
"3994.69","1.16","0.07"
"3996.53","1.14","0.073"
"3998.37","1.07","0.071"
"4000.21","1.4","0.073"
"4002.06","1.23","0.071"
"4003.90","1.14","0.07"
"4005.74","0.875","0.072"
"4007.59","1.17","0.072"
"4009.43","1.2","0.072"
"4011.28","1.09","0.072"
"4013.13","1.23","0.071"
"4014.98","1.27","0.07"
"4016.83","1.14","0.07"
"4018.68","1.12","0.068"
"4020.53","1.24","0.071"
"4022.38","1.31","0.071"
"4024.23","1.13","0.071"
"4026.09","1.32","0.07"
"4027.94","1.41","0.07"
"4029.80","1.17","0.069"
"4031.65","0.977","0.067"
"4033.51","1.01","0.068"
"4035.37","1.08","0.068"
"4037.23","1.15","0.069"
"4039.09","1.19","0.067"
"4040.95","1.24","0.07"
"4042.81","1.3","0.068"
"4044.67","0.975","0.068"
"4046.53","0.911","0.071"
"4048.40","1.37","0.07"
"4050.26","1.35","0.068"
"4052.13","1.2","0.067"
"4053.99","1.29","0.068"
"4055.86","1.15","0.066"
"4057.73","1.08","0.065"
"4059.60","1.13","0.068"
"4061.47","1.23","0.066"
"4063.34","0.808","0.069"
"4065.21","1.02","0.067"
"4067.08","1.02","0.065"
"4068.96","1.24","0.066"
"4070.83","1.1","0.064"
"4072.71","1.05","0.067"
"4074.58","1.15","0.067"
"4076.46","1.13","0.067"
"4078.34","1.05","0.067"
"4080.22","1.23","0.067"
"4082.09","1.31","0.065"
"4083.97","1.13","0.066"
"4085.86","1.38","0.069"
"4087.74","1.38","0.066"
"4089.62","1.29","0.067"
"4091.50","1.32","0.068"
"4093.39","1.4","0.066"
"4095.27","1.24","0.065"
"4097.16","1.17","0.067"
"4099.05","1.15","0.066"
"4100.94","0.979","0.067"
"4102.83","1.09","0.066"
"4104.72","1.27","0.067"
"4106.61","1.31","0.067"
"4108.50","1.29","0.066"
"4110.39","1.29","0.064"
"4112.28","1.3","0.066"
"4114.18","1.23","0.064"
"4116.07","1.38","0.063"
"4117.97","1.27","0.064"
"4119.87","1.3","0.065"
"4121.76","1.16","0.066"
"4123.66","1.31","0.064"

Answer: 1.62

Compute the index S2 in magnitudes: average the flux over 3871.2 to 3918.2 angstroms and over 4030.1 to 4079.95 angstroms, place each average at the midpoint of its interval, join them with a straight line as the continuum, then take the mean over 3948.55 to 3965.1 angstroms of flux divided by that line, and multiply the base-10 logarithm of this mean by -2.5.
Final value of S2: 0.11 mag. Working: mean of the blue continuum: 0.884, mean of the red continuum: 1.13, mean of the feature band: 0.878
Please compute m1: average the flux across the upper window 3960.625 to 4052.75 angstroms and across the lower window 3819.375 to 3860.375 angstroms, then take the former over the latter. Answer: 1.61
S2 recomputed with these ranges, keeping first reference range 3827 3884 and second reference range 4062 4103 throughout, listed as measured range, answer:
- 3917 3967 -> 0.30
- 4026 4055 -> -0.09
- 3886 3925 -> -0.06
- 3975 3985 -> -0.03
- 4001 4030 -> -0.14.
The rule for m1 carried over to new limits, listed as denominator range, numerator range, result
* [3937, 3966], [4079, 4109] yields 1.57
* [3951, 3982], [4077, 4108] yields 1.63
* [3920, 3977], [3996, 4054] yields 1.82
